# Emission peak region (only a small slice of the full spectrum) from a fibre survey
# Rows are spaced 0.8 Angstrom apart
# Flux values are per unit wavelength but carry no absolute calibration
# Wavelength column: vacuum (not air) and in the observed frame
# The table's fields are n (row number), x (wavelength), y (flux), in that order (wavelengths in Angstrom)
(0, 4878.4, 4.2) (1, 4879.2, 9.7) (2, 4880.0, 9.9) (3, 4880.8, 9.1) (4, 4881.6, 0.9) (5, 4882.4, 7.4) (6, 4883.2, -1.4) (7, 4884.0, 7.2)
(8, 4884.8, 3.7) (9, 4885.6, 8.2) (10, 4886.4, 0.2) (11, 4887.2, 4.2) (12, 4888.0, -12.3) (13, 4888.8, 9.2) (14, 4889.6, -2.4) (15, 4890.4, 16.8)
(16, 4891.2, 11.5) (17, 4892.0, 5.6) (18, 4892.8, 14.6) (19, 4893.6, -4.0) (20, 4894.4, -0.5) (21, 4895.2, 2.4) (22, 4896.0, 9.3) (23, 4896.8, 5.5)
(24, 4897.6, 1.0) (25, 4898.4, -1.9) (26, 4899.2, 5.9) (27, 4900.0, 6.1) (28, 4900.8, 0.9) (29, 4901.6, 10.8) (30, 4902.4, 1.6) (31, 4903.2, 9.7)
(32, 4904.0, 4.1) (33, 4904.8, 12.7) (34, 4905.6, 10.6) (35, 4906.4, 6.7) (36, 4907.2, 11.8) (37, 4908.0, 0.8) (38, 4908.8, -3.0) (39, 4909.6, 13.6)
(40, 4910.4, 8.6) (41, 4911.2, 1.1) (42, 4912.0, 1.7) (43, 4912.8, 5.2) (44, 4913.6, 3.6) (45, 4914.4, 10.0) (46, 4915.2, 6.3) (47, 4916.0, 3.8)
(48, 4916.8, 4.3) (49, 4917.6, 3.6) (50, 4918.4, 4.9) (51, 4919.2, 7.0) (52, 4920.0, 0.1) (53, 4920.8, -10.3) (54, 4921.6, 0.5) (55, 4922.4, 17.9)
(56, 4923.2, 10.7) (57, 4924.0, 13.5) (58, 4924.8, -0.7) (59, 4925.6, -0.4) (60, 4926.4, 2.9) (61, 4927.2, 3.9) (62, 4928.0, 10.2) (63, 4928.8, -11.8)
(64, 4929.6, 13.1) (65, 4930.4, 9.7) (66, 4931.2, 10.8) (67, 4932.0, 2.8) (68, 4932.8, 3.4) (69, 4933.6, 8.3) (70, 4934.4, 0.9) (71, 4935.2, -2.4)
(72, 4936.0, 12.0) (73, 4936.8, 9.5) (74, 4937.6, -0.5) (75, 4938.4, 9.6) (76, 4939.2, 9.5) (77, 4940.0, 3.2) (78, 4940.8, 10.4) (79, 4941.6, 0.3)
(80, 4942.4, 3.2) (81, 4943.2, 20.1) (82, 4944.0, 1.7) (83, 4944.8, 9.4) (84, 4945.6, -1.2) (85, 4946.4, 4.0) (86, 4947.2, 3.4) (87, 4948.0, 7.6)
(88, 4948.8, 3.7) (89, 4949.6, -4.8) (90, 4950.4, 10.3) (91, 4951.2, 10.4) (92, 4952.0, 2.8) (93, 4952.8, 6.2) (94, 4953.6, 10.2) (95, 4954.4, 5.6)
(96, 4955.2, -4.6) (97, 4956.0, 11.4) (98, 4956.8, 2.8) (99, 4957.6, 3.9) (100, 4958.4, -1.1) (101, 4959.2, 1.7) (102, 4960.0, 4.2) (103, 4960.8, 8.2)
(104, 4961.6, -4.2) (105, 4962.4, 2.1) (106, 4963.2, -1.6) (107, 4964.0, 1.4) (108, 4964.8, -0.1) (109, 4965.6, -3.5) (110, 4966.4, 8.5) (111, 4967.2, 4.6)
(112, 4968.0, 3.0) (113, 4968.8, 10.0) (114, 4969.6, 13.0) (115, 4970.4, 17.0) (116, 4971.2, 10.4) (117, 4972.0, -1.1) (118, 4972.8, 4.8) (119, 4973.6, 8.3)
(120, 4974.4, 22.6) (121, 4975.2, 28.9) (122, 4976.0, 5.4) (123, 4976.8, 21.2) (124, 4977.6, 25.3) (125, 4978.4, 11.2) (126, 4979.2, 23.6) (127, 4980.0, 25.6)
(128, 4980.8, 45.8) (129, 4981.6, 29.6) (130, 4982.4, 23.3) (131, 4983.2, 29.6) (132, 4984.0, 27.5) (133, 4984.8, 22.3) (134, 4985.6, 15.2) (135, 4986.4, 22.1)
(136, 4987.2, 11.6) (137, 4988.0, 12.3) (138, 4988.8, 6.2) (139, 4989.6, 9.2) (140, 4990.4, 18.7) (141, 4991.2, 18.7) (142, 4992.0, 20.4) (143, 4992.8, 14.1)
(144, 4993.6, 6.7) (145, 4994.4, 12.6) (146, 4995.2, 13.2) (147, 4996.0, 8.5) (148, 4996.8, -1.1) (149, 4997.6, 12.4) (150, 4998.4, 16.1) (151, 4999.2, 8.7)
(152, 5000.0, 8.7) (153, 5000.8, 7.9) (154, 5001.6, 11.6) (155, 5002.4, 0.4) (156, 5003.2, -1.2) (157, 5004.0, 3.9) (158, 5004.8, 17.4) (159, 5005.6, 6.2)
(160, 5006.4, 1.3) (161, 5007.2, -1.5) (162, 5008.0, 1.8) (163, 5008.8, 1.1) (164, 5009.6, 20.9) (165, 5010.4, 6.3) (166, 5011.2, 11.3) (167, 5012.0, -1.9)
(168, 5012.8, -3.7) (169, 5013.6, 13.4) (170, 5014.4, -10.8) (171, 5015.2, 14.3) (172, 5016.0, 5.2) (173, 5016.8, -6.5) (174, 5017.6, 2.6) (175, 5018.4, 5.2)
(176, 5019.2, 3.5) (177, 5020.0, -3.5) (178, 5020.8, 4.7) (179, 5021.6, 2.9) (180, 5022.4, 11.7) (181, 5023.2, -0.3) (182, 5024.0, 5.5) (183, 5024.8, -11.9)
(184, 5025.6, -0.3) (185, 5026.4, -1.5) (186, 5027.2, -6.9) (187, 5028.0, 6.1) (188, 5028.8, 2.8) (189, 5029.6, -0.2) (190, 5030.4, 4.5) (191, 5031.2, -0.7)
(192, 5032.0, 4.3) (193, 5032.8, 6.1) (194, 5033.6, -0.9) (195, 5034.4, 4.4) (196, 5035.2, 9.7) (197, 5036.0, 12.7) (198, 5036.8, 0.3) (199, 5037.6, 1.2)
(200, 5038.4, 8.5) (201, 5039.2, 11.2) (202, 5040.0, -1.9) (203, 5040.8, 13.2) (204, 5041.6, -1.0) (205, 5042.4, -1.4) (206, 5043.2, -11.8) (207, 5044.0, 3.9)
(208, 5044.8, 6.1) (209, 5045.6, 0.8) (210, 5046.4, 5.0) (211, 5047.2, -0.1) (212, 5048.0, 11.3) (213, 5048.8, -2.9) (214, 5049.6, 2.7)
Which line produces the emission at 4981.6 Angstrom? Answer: C IV 1549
